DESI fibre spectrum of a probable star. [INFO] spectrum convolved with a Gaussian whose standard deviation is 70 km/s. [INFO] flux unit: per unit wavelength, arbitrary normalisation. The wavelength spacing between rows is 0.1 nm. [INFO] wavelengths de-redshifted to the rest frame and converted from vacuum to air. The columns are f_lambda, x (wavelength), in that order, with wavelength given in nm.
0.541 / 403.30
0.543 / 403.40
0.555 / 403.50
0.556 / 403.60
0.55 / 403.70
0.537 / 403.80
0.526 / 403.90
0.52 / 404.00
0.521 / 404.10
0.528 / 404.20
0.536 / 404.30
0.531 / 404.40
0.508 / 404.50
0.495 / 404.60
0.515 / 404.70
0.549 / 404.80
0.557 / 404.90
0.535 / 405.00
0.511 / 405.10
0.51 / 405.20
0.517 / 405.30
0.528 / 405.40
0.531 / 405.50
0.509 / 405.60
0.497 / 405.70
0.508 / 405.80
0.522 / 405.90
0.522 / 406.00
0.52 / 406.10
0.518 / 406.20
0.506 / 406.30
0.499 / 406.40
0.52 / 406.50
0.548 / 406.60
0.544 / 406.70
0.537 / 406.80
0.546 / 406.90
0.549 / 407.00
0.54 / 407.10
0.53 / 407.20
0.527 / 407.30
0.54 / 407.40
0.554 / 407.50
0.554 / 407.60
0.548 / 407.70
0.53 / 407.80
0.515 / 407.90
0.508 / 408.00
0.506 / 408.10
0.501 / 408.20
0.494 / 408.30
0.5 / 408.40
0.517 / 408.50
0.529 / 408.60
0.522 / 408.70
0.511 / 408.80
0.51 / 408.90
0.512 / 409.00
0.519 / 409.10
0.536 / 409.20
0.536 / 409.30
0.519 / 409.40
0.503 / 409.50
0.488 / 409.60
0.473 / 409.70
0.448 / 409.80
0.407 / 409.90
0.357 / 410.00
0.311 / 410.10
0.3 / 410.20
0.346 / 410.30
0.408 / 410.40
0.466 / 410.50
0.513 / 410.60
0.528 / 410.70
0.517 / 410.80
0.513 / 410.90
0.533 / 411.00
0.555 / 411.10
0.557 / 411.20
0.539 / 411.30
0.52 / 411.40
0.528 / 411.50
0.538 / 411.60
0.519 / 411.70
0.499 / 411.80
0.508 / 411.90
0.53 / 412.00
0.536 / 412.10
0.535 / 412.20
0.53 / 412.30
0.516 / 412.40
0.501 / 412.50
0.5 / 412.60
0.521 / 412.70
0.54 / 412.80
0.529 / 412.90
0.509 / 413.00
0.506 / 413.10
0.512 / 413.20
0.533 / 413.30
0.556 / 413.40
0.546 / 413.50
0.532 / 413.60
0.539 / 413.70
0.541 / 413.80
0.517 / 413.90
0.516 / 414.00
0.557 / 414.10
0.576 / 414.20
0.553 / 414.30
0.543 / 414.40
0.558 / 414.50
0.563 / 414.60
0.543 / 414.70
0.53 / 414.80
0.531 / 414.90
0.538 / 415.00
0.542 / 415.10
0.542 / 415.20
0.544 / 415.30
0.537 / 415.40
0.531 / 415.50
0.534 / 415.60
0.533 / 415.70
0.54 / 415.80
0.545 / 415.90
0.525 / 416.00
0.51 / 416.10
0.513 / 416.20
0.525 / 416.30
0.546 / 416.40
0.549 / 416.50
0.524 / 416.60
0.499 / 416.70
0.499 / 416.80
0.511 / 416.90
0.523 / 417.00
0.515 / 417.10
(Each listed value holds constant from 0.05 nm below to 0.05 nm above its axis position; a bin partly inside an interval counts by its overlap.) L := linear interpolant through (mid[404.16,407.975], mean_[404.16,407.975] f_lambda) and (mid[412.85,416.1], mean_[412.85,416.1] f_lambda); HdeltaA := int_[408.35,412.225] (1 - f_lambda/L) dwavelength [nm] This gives 0.29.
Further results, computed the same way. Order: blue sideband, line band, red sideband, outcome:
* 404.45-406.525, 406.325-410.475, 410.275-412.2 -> 0.15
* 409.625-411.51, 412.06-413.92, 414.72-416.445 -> -0.11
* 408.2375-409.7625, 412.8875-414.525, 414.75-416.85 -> -0.04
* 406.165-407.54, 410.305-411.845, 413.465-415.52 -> 0.08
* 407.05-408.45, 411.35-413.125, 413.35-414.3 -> 0.06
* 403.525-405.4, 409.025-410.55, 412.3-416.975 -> 0.25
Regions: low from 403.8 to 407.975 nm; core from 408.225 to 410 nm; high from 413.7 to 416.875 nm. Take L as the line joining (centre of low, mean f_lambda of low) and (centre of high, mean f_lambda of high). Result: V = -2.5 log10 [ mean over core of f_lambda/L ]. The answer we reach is 0.07 mag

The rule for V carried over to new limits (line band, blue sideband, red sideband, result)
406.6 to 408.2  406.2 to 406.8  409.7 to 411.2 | -0.058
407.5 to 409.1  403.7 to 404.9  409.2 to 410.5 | -0.136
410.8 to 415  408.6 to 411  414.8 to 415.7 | -0.051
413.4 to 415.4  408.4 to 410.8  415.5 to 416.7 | -0.059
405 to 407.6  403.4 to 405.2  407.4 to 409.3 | 0.000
